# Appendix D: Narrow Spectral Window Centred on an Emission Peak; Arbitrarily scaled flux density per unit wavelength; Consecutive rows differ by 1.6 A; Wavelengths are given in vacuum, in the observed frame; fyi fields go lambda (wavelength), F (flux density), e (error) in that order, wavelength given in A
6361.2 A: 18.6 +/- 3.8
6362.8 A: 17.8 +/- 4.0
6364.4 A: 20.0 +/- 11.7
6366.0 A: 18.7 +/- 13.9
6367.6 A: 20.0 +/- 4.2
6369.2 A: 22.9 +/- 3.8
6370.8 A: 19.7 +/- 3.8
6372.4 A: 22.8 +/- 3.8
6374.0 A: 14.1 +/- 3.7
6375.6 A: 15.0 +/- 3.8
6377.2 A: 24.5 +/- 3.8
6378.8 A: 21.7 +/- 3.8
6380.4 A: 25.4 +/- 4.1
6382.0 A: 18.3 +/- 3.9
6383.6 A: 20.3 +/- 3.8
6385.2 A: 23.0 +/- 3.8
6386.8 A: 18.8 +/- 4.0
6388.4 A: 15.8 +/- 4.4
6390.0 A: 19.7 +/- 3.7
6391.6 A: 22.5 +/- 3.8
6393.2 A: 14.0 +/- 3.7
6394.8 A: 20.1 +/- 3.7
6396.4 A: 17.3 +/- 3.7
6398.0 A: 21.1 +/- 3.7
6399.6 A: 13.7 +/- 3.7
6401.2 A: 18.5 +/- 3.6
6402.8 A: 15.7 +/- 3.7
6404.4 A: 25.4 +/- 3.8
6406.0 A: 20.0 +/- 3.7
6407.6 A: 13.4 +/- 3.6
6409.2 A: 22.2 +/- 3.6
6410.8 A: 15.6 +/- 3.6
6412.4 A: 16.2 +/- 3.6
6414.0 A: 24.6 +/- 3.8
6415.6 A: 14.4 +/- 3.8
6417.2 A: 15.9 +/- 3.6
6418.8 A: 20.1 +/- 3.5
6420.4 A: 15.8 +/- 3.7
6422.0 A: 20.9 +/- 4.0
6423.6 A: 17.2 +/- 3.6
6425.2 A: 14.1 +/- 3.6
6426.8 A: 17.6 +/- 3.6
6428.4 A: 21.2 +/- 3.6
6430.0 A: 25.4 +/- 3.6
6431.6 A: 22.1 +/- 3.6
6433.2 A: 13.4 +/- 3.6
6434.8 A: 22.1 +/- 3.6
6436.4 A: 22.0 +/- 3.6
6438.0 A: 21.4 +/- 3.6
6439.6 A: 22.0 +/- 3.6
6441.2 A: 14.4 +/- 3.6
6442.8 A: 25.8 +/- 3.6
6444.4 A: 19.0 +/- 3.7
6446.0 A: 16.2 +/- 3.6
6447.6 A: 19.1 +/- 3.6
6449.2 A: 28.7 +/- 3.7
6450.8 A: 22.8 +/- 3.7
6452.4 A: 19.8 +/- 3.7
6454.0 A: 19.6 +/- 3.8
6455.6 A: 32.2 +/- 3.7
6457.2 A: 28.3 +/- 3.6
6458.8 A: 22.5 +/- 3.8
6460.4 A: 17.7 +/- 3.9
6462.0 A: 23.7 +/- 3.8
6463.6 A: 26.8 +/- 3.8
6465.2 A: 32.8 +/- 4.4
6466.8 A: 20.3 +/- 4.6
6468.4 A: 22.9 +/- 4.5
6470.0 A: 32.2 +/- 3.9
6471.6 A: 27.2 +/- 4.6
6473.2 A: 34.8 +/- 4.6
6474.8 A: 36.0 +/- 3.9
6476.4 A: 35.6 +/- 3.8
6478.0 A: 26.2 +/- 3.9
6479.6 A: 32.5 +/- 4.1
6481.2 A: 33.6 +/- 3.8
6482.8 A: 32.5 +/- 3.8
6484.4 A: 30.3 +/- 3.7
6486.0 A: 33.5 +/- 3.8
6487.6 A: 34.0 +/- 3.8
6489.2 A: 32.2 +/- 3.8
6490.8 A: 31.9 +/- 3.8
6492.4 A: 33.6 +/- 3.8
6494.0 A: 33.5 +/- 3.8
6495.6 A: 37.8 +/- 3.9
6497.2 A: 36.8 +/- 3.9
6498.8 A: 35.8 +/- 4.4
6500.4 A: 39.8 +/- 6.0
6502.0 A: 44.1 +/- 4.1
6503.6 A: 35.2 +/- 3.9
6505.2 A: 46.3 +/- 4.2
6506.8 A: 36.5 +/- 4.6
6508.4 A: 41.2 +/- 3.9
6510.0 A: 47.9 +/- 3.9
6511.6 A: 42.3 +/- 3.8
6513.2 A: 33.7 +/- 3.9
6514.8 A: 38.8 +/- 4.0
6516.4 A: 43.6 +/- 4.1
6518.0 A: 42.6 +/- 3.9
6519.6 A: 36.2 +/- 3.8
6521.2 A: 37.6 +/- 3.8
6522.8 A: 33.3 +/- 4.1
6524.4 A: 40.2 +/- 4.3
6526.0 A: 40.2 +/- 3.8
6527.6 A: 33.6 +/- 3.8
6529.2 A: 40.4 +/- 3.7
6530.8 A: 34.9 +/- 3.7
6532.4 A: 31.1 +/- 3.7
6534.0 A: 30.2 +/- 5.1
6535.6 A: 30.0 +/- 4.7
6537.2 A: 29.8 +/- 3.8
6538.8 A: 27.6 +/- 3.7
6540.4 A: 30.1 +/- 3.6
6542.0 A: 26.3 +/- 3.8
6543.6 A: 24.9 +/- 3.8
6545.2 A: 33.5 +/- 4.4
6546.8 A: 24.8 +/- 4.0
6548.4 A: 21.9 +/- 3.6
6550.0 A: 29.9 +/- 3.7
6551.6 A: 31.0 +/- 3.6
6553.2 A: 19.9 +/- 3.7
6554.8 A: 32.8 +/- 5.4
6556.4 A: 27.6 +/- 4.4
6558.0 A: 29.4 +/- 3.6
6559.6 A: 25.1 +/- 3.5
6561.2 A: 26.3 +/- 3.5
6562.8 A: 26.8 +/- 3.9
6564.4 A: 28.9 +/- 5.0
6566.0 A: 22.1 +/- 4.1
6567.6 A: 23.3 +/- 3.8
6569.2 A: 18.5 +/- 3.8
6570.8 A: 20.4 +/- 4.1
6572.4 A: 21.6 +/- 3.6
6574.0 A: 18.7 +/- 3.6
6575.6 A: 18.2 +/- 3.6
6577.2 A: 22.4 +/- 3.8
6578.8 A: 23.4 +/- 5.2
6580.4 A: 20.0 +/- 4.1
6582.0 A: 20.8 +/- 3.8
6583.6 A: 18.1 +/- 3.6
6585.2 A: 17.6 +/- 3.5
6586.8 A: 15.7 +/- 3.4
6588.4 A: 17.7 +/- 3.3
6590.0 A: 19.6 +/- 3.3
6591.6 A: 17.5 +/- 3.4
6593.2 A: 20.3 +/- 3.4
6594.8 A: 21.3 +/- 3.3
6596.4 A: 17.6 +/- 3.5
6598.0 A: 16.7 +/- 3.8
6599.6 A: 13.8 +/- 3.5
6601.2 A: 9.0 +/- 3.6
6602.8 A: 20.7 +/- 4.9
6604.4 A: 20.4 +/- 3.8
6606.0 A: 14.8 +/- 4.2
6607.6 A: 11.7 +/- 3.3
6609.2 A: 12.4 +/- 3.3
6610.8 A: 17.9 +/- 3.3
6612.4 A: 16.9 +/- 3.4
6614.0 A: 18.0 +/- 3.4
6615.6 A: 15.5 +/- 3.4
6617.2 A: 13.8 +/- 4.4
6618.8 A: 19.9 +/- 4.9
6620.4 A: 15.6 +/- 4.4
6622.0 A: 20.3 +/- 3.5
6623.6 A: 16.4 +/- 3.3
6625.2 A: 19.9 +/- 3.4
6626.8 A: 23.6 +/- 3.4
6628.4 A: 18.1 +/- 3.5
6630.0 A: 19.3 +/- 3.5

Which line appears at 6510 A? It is Mg II 2798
